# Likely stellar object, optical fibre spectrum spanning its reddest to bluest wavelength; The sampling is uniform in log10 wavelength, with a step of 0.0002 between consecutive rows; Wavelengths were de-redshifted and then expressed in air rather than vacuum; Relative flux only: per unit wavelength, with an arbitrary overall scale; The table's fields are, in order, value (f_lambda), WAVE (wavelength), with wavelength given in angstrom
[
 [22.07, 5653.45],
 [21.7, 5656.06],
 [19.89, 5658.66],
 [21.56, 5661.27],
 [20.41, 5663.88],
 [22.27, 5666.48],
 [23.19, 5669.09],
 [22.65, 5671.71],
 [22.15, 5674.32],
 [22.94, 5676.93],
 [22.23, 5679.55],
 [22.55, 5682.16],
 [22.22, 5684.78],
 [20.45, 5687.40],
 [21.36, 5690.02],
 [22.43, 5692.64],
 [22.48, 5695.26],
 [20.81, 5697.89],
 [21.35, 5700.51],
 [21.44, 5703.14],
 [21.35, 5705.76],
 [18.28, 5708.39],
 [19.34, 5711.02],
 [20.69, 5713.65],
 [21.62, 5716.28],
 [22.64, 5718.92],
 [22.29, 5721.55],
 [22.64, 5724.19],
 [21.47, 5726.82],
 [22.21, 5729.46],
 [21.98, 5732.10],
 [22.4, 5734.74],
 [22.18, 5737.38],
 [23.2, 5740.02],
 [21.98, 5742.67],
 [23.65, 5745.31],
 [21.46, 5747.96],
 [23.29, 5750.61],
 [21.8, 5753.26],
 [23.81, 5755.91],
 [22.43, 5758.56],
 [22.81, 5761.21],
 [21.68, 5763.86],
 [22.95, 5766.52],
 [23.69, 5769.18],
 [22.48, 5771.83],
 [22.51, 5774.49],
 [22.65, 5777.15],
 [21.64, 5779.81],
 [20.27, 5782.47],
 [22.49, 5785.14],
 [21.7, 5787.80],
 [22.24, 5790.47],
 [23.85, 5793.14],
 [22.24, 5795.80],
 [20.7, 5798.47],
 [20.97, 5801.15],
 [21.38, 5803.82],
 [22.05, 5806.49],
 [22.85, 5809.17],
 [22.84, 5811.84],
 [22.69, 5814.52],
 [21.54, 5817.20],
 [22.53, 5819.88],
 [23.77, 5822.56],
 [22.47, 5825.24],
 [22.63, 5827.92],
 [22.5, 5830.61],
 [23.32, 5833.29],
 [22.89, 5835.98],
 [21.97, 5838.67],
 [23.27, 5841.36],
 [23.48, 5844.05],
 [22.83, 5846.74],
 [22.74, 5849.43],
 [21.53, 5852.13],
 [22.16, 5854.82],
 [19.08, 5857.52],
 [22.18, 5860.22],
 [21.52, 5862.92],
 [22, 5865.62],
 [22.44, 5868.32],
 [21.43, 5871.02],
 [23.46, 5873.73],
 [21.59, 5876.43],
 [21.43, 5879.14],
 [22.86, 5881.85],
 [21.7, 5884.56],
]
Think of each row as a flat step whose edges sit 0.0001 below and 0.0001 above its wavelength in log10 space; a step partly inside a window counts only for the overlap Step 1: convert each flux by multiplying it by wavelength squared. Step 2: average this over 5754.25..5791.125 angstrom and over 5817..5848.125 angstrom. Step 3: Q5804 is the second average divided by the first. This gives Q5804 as 1.0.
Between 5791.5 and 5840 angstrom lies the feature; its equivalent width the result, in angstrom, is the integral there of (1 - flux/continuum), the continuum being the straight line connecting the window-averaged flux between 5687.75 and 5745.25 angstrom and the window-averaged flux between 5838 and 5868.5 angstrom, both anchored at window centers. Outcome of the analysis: -0.95 angstrom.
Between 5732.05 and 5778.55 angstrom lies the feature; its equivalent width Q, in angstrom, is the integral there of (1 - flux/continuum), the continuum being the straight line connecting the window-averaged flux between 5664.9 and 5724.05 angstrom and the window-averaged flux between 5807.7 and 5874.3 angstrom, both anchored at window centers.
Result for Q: -1.4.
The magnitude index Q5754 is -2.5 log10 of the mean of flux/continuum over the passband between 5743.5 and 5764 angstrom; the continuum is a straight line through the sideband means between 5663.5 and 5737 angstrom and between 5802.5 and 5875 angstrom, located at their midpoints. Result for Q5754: -0.03 mag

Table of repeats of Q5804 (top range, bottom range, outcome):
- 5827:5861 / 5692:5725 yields 1.10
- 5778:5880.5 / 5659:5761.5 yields 1.05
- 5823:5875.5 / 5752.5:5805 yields 1.03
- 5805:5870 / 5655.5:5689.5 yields 1.08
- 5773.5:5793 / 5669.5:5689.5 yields 1.03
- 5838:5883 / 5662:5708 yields 1.08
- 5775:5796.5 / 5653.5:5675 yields 1.06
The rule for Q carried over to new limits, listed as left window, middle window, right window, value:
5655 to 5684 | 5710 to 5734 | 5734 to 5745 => 0.8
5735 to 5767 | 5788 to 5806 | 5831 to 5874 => 0.4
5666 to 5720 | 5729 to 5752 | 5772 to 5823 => -0.7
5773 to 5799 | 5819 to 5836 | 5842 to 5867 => -0.7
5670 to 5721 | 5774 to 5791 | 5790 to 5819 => 0.1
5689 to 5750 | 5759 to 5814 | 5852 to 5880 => -1.2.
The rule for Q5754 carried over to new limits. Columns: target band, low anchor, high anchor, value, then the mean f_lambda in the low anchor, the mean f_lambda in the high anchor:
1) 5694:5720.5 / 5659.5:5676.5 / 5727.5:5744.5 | 0.06 mag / 22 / 22.3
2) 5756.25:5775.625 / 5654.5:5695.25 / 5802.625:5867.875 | -0.03 mag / 21.9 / 22.3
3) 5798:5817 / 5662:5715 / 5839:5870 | 0.00 mag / 21.5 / 22.1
